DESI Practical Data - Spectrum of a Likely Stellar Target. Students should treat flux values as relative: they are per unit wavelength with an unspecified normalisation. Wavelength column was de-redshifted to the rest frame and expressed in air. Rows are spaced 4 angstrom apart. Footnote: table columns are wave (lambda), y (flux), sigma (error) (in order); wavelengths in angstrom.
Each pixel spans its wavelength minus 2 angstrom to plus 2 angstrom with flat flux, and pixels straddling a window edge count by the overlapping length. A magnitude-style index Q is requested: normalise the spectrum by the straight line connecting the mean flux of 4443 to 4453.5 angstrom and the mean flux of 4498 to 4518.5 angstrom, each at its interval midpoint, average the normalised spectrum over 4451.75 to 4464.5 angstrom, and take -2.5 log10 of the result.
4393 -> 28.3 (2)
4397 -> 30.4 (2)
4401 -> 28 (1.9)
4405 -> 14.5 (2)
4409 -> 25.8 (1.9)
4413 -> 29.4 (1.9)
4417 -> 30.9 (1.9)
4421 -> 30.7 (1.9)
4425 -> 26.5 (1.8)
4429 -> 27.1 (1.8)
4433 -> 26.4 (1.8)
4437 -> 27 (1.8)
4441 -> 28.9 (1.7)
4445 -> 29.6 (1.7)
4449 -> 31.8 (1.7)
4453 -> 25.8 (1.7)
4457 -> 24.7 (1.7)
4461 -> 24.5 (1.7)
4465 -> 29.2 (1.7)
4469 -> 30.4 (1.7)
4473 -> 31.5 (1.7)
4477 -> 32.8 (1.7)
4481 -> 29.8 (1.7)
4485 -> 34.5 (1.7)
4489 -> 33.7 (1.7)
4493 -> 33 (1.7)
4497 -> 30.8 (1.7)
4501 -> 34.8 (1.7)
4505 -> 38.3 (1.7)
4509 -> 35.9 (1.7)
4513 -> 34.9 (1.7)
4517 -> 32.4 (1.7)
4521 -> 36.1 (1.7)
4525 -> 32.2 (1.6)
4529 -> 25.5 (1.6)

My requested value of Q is 0.20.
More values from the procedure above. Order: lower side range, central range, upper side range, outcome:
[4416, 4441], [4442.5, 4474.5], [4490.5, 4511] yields 0.09 mag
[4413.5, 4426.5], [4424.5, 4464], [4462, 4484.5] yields 0.10 mag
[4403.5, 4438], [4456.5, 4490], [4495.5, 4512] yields 0.06 mag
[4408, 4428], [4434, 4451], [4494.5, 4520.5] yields 0.04 mag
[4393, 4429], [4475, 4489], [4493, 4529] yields -0.02 mag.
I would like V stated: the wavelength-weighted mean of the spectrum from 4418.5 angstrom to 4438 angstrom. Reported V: 27.7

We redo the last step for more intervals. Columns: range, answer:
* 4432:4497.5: 29.7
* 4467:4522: 33.4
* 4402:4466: 27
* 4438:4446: 28.9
